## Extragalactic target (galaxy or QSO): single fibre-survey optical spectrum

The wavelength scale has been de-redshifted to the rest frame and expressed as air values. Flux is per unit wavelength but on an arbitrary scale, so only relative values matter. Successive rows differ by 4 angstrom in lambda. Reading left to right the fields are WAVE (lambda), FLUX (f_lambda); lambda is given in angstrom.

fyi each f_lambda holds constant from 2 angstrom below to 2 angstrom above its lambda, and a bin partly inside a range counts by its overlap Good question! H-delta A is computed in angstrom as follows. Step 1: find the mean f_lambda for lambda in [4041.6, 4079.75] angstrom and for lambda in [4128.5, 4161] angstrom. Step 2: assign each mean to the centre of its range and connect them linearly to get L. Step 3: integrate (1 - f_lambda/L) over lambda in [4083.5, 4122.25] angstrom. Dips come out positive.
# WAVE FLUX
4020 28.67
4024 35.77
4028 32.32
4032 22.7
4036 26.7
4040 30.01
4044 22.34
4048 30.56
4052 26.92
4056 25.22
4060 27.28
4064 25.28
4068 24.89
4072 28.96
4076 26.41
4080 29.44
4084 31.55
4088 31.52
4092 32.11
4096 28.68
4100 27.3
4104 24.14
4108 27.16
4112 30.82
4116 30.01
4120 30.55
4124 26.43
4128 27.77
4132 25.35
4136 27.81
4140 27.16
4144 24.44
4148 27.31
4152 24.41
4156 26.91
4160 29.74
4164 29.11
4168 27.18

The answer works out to -3.9 angstrom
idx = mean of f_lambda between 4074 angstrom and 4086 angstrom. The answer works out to 29.1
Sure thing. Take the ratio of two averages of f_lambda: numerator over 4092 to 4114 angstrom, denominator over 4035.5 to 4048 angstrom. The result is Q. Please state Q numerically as 1.04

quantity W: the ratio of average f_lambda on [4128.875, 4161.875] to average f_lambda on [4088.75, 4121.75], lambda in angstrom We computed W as 0.92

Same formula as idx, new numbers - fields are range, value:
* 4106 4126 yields 29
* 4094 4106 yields 26.7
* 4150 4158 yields 25.7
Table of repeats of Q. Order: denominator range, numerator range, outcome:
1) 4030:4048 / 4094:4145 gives 1.06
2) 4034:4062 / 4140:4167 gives 1.00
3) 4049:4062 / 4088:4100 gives 1.12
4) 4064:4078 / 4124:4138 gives 1.01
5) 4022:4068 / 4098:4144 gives 1.00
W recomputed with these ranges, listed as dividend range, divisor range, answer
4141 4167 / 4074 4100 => 0.91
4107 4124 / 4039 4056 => 1.09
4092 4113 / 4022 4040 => 0.95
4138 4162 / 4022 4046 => 0.94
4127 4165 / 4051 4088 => 0.98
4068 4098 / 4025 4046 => 1.08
